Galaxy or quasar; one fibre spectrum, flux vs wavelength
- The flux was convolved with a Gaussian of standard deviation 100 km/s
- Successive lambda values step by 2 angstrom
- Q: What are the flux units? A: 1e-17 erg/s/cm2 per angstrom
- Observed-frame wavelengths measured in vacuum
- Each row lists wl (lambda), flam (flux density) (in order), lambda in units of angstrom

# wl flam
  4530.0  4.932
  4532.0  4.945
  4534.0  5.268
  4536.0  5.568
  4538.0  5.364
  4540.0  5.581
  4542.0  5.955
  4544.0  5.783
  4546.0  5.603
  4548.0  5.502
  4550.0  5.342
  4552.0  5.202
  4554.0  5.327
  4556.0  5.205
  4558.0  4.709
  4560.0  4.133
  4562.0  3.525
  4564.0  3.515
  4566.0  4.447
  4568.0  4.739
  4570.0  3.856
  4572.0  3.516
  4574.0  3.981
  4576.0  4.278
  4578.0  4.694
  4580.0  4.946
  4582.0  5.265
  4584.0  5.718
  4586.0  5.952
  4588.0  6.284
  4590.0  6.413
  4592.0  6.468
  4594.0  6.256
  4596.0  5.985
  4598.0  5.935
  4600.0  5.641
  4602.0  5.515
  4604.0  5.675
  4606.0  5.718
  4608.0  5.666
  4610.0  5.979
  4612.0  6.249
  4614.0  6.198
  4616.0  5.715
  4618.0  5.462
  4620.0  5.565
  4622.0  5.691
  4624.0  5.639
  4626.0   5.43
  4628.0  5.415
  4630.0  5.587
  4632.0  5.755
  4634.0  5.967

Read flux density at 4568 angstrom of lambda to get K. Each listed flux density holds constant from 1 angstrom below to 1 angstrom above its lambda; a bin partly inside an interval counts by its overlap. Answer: 4.739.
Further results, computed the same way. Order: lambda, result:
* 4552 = 5.202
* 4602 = 5.515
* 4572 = 3.516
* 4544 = 5.783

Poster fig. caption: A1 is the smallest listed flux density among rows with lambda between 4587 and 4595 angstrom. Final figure 6.256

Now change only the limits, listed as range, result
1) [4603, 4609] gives 5.666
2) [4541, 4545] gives 5.783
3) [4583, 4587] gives 5.718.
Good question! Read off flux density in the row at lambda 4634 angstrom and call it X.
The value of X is 5.967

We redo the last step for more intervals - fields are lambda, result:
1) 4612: 6.249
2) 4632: 5.755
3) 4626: 5.43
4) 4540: 5.581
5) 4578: 4.694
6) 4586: 5.952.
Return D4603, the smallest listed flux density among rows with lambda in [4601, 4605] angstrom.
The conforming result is 5.515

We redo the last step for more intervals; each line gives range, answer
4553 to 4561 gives 4.133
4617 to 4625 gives 5.462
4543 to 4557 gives 5.202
